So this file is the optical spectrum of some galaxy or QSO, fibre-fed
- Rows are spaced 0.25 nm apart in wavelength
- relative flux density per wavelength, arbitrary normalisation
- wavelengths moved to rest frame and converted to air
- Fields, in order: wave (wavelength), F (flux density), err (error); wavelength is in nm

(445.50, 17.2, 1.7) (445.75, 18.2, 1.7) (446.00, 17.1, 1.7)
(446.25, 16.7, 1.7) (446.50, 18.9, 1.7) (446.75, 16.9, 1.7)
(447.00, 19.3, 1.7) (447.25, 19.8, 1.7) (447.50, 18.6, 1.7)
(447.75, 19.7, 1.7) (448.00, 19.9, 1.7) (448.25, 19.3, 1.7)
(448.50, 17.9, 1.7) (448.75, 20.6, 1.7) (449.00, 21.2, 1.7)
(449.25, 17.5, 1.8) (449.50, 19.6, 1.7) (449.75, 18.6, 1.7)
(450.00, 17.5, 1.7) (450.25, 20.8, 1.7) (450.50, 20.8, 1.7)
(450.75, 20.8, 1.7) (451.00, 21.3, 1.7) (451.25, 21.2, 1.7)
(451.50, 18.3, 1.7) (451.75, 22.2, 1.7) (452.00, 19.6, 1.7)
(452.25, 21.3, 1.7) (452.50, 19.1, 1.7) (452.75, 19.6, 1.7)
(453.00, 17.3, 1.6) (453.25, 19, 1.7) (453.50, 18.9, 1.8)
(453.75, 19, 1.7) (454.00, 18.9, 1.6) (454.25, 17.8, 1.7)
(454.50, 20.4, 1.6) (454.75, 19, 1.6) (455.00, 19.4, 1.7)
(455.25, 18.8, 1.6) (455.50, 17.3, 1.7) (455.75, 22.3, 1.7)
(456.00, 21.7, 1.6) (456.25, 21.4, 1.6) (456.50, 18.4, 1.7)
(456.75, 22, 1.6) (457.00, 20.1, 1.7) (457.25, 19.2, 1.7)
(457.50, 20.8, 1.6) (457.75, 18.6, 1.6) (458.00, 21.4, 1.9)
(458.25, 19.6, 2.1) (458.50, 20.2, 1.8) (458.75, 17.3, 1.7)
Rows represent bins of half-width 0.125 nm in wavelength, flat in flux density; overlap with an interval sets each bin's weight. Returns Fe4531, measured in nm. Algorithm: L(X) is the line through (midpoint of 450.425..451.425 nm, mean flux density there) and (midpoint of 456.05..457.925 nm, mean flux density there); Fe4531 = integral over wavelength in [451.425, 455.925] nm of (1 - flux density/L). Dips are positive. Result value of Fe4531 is 0.26 nm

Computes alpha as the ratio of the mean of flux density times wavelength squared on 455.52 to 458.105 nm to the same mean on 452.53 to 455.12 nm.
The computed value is 1.1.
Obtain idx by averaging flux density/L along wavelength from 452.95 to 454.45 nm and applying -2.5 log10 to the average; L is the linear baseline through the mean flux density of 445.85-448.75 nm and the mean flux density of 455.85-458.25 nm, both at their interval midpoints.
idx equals 0.065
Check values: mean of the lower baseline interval 18.6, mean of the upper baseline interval 20.4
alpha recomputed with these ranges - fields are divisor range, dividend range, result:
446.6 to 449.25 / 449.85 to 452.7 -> 1.07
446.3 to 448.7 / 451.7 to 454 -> 1.05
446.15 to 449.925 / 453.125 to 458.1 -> 1.08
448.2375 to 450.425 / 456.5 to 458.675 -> 1.08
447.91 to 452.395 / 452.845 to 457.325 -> 1.00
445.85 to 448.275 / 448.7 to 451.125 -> 1.08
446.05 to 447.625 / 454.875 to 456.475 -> 1.14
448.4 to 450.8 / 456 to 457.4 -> 1.08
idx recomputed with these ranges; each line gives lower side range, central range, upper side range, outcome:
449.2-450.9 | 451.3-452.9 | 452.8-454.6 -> -0.05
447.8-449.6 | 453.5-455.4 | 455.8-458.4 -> 0.06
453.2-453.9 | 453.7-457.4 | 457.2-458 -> -0.02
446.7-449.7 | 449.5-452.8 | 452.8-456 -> -0.05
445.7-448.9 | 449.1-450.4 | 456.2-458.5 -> 0.01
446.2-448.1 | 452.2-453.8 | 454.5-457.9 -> 0.03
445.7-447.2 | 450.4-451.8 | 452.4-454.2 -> -0.12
